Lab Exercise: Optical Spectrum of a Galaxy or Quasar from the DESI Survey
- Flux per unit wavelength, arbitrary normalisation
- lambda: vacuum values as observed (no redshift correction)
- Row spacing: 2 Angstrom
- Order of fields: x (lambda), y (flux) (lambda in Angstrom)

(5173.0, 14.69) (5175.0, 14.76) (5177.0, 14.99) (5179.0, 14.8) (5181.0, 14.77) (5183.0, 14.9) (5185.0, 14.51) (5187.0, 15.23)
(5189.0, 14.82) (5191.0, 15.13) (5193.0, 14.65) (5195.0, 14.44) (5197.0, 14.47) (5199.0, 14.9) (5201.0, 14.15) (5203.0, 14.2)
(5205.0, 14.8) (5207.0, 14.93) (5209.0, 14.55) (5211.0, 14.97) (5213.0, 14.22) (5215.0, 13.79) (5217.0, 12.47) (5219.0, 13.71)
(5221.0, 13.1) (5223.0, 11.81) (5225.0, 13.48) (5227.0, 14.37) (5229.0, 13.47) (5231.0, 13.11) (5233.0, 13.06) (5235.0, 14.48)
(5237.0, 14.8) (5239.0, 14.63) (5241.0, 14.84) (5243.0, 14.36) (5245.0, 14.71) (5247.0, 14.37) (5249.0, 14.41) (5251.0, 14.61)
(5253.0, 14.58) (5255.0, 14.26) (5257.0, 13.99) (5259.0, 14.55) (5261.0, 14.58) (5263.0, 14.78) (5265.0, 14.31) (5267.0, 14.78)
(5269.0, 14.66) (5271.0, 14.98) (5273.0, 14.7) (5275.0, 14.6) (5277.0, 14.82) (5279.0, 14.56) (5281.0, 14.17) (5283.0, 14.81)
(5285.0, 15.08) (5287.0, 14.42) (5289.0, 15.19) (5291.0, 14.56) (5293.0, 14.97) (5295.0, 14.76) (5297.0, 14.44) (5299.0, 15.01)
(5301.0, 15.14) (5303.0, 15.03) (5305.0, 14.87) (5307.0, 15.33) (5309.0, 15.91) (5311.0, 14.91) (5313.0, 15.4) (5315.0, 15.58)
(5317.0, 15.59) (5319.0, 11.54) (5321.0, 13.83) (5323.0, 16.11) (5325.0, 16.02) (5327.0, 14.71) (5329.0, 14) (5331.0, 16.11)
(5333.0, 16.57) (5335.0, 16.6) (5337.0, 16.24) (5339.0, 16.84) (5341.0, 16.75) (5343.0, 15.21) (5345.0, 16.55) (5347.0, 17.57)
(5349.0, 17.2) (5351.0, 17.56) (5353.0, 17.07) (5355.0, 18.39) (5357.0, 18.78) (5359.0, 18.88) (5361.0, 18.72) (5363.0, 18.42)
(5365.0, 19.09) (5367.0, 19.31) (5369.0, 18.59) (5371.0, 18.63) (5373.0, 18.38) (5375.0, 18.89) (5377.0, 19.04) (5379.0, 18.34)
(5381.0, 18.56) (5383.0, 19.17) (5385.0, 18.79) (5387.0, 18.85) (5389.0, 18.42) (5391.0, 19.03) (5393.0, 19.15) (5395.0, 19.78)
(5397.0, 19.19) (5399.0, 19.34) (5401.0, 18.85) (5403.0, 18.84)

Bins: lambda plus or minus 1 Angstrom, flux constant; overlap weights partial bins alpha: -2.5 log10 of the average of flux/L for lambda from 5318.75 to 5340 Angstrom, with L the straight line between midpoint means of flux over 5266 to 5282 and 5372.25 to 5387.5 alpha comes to 0.09 mag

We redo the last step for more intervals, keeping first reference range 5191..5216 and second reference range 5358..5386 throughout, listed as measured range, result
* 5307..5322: 0.18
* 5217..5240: 0.12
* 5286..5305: 0.14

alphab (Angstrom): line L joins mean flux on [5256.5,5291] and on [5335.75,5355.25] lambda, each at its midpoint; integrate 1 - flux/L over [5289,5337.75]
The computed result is 2.30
